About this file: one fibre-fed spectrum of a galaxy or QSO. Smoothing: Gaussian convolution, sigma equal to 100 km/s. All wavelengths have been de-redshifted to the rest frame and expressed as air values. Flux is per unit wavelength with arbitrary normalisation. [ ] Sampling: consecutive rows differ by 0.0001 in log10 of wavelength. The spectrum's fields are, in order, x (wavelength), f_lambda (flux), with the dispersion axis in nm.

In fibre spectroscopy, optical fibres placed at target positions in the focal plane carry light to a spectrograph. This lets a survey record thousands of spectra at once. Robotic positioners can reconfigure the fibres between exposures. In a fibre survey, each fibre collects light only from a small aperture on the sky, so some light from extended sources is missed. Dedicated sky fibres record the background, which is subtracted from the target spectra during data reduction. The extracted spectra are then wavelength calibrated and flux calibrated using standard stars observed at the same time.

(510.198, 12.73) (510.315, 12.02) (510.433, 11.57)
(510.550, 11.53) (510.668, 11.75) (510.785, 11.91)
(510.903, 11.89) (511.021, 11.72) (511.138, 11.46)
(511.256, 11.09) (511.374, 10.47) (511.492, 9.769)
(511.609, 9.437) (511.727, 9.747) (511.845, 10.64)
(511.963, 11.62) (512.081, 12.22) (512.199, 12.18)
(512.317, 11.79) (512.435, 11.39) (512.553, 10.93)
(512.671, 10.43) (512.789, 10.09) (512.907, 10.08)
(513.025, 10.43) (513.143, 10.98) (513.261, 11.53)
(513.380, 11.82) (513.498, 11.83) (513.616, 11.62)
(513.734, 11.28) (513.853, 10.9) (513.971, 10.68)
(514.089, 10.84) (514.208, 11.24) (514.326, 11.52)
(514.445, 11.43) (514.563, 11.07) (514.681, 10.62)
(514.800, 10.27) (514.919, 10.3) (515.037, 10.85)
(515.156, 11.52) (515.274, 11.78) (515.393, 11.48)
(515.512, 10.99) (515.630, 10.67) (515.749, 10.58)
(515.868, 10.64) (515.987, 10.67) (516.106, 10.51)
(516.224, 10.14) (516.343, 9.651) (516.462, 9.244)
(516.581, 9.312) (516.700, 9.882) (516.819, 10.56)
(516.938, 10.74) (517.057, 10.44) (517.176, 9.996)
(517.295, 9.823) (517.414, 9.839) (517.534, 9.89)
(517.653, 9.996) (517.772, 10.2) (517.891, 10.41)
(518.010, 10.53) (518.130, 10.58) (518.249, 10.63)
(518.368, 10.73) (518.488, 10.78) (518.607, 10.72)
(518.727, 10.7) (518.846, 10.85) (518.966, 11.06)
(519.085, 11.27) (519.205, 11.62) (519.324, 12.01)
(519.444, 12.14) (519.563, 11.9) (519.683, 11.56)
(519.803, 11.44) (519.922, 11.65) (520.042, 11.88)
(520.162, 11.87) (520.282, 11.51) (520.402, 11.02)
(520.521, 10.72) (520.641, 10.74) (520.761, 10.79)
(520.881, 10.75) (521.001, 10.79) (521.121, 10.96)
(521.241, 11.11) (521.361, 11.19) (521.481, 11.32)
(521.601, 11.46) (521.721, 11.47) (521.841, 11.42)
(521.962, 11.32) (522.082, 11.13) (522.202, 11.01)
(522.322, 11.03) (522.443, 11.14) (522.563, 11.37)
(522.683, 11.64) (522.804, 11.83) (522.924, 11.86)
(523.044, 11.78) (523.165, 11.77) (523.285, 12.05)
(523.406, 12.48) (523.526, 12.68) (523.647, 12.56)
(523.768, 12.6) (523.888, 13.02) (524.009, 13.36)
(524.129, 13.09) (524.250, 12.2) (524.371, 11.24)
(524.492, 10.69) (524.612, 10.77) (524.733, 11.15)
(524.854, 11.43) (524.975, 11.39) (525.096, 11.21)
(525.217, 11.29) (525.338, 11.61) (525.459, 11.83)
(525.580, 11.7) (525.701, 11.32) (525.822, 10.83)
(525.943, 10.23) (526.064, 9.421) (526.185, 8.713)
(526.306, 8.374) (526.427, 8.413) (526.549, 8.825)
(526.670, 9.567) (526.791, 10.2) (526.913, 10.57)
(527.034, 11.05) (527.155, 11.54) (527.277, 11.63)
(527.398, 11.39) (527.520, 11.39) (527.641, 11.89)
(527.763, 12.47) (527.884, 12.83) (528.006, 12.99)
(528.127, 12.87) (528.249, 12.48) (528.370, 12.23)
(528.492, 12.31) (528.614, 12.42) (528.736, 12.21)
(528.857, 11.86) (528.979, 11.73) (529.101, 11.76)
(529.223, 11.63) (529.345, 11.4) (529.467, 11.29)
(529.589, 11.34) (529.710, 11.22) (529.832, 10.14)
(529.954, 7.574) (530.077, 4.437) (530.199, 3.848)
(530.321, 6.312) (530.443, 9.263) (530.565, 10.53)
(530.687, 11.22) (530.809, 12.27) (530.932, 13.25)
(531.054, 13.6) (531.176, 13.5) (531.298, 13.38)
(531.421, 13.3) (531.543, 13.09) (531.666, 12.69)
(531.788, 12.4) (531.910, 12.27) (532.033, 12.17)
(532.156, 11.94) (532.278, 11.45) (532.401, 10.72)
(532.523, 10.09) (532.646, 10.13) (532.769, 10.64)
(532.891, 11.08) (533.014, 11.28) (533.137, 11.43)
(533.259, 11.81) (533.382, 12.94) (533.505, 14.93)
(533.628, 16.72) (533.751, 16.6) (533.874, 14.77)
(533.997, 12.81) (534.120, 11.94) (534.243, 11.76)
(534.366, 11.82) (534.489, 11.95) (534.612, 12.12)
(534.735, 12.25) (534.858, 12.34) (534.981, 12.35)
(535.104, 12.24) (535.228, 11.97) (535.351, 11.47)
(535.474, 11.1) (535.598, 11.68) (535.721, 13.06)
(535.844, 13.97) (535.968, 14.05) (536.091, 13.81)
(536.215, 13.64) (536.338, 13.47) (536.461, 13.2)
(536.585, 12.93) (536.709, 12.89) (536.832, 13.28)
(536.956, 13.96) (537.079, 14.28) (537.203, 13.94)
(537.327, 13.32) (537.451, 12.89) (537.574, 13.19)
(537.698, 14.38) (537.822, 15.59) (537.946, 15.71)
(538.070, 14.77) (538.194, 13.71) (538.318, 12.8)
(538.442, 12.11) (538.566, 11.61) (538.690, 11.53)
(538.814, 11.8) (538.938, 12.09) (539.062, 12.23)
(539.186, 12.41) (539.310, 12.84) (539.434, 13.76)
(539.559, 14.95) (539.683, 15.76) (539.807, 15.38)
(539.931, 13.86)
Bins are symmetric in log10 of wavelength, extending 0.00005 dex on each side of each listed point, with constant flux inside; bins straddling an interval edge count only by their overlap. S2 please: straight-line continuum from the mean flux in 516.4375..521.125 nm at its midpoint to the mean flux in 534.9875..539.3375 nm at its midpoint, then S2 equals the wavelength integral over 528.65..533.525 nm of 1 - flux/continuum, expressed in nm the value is 0.455 nm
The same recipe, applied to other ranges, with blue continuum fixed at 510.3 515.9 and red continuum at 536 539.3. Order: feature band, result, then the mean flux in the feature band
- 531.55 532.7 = 0.11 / 11.6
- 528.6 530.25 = 0.31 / 10.2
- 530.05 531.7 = 0.24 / 10.9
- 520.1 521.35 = 0.08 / 11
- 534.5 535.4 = 0.07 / 12.1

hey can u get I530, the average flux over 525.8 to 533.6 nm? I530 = 11.2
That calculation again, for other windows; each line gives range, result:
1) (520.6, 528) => 11.3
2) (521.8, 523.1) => 11.4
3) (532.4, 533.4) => 11.1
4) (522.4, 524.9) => 11.9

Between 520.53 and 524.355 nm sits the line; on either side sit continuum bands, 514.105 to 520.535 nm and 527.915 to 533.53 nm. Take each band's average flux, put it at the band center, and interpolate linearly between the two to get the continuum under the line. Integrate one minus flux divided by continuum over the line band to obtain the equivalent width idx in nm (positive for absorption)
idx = -0.22 nm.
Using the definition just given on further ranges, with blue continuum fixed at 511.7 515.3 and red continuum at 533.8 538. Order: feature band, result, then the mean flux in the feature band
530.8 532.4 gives 0.00 nm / 12.6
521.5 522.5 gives 0.05 nm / 11.2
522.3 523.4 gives 0.02 nm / 11.7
